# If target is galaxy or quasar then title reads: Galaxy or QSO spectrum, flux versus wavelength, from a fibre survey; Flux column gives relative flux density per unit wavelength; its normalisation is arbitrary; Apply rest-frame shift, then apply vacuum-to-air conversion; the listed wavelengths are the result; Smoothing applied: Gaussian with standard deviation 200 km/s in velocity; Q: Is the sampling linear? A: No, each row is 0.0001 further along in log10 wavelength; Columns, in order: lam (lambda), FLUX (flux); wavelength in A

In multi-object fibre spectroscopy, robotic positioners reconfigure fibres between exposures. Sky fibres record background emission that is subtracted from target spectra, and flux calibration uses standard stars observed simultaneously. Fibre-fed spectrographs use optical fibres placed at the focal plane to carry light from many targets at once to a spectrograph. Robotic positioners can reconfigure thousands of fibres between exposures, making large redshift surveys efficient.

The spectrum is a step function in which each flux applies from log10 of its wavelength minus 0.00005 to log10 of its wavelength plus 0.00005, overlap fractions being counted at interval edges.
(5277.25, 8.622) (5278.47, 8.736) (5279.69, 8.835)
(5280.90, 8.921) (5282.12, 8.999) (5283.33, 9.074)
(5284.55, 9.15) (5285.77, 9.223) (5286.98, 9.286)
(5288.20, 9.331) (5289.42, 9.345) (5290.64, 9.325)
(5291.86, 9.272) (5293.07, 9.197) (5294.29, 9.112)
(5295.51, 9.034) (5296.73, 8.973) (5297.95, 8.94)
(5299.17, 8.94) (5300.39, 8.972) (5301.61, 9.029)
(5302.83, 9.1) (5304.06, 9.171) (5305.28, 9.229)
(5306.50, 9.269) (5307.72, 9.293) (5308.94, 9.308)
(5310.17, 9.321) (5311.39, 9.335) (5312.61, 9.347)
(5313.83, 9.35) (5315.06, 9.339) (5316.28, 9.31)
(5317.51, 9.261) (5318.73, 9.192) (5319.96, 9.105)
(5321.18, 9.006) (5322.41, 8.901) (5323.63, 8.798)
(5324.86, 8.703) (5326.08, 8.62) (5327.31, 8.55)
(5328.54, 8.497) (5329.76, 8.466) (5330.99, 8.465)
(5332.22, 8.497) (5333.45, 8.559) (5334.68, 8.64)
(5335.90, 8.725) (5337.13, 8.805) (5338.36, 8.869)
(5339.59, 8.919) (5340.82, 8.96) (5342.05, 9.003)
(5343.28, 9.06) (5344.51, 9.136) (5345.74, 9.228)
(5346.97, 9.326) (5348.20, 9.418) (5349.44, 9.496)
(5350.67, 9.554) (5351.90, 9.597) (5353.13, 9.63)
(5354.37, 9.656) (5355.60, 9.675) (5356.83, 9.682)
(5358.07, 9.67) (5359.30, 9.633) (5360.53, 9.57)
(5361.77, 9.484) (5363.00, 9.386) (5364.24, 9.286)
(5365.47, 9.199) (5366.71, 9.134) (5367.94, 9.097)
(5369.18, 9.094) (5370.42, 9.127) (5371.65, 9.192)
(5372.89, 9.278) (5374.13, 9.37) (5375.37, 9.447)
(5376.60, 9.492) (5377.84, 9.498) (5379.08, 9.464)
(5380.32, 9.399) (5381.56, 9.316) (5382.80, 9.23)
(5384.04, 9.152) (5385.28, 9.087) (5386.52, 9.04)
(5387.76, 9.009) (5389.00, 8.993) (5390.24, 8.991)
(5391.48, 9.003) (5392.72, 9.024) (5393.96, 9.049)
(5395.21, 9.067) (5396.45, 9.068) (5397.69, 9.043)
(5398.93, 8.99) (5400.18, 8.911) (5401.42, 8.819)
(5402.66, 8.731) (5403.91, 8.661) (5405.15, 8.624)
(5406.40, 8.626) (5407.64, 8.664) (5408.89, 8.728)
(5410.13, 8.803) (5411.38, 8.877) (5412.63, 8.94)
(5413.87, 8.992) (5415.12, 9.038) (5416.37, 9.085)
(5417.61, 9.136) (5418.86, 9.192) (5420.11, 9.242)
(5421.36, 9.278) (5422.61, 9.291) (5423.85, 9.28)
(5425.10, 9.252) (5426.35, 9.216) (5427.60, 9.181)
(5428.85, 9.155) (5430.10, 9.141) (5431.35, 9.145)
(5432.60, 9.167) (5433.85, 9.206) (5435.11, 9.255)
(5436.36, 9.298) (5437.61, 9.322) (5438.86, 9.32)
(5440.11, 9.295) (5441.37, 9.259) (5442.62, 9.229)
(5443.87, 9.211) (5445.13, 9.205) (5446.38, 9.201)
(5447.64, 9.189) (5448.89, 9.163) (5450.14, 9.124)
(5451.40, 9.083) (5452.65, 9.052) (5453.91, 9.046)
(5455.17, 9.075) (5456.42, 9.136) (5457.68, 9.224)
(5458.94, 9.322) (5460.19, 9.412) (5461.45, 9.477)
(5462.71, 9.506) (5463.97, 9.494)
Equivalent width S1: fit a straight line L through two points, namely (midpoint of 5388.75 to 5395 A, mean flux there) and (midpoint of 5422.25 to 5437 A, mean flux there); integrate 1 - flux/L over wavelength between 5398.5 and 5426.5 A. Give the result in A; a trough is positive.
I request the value 0.5 A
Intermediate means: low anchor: 9.01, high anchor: 9.22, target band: 8.97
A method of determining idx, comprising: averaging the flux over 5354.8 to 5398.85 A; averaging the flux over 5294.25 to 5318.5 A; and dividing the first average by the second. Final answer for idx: 1.0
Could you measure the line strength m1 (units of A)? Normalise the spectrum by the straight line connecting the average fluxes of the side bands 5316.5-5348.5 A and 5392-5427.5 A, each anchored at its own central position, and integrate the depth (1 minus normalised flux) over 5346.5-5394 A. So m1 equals -2.12 A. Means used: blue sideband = 8.87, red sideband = 8.99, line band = 9.33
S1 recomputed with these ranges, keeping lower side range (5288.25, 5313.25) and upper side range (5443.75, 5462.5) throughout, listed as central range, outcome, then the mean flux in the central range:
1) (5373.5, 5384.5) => -0.22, 9.37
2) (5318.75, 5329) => 0.43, 8.8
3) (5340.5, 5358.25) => -0.43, 9.4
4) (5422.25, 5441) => -0.08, 9.24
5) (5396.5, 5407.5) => 0.46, 8.81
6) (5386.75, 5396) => 0.17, 9.02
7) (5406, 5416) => 0.38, 8.84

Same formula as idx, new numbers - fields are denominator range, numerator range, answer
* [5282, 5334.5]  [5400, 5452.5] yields 1.00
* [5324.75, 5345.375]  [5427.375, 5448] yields 1.05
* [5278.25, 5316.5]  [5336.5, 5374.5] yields 1.02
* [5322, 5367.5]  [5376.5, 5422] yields 0.99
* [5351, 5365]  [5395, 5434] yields 0.94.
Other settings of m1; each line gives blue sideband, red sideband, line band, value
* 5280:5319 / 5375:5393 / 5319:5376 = 0.49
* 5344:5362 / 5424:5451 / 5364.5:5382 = 0.28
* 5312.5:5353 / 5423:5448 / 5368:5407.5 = 0.15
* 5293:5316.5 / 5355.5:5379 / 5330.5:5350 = 0.73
